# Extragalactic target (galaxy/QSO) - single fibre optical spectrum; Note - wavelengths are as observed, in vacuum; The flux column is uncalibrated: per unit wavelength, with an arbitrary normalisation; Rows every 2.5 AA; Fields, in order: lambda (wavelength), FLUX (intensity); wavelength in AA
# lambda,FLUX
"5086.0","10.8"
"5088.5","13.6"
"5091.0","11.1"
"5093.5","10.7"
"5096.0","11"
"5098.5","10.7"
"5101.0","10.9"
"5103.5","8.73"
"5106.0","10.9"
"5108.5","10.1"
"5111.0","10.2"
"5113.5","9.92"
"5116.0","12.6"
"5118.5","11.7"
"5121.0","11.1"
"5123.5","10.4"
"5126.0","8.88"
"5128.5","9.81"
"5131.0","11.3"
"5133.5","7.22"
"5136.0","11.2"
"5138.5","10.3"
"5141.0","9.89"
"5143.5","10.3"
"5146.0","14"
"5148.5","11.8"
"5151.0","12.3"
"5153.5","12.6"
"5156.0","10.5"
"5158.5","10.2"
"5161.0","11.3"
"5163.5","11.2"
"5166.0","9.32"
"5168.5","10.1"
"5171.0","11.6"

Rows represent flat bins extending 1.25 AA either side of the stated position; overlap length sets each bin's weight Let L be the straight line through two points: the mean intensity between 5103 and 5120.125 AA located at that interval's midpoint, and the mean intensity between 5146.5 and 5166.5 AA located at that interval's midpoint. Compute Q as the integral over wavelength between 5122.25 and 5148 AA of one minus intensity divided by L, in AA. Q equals 1.5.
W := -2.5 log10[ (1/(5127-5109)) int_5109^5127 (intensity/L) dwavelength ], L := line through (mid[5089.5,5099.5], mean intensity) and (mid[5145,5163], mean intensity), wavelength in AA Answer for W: 0.057 mag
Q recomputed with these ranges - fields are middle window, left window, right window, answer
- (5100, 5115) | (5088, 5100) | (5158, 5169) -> 1.3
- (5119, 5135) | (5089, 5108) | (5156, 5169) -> 1.0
